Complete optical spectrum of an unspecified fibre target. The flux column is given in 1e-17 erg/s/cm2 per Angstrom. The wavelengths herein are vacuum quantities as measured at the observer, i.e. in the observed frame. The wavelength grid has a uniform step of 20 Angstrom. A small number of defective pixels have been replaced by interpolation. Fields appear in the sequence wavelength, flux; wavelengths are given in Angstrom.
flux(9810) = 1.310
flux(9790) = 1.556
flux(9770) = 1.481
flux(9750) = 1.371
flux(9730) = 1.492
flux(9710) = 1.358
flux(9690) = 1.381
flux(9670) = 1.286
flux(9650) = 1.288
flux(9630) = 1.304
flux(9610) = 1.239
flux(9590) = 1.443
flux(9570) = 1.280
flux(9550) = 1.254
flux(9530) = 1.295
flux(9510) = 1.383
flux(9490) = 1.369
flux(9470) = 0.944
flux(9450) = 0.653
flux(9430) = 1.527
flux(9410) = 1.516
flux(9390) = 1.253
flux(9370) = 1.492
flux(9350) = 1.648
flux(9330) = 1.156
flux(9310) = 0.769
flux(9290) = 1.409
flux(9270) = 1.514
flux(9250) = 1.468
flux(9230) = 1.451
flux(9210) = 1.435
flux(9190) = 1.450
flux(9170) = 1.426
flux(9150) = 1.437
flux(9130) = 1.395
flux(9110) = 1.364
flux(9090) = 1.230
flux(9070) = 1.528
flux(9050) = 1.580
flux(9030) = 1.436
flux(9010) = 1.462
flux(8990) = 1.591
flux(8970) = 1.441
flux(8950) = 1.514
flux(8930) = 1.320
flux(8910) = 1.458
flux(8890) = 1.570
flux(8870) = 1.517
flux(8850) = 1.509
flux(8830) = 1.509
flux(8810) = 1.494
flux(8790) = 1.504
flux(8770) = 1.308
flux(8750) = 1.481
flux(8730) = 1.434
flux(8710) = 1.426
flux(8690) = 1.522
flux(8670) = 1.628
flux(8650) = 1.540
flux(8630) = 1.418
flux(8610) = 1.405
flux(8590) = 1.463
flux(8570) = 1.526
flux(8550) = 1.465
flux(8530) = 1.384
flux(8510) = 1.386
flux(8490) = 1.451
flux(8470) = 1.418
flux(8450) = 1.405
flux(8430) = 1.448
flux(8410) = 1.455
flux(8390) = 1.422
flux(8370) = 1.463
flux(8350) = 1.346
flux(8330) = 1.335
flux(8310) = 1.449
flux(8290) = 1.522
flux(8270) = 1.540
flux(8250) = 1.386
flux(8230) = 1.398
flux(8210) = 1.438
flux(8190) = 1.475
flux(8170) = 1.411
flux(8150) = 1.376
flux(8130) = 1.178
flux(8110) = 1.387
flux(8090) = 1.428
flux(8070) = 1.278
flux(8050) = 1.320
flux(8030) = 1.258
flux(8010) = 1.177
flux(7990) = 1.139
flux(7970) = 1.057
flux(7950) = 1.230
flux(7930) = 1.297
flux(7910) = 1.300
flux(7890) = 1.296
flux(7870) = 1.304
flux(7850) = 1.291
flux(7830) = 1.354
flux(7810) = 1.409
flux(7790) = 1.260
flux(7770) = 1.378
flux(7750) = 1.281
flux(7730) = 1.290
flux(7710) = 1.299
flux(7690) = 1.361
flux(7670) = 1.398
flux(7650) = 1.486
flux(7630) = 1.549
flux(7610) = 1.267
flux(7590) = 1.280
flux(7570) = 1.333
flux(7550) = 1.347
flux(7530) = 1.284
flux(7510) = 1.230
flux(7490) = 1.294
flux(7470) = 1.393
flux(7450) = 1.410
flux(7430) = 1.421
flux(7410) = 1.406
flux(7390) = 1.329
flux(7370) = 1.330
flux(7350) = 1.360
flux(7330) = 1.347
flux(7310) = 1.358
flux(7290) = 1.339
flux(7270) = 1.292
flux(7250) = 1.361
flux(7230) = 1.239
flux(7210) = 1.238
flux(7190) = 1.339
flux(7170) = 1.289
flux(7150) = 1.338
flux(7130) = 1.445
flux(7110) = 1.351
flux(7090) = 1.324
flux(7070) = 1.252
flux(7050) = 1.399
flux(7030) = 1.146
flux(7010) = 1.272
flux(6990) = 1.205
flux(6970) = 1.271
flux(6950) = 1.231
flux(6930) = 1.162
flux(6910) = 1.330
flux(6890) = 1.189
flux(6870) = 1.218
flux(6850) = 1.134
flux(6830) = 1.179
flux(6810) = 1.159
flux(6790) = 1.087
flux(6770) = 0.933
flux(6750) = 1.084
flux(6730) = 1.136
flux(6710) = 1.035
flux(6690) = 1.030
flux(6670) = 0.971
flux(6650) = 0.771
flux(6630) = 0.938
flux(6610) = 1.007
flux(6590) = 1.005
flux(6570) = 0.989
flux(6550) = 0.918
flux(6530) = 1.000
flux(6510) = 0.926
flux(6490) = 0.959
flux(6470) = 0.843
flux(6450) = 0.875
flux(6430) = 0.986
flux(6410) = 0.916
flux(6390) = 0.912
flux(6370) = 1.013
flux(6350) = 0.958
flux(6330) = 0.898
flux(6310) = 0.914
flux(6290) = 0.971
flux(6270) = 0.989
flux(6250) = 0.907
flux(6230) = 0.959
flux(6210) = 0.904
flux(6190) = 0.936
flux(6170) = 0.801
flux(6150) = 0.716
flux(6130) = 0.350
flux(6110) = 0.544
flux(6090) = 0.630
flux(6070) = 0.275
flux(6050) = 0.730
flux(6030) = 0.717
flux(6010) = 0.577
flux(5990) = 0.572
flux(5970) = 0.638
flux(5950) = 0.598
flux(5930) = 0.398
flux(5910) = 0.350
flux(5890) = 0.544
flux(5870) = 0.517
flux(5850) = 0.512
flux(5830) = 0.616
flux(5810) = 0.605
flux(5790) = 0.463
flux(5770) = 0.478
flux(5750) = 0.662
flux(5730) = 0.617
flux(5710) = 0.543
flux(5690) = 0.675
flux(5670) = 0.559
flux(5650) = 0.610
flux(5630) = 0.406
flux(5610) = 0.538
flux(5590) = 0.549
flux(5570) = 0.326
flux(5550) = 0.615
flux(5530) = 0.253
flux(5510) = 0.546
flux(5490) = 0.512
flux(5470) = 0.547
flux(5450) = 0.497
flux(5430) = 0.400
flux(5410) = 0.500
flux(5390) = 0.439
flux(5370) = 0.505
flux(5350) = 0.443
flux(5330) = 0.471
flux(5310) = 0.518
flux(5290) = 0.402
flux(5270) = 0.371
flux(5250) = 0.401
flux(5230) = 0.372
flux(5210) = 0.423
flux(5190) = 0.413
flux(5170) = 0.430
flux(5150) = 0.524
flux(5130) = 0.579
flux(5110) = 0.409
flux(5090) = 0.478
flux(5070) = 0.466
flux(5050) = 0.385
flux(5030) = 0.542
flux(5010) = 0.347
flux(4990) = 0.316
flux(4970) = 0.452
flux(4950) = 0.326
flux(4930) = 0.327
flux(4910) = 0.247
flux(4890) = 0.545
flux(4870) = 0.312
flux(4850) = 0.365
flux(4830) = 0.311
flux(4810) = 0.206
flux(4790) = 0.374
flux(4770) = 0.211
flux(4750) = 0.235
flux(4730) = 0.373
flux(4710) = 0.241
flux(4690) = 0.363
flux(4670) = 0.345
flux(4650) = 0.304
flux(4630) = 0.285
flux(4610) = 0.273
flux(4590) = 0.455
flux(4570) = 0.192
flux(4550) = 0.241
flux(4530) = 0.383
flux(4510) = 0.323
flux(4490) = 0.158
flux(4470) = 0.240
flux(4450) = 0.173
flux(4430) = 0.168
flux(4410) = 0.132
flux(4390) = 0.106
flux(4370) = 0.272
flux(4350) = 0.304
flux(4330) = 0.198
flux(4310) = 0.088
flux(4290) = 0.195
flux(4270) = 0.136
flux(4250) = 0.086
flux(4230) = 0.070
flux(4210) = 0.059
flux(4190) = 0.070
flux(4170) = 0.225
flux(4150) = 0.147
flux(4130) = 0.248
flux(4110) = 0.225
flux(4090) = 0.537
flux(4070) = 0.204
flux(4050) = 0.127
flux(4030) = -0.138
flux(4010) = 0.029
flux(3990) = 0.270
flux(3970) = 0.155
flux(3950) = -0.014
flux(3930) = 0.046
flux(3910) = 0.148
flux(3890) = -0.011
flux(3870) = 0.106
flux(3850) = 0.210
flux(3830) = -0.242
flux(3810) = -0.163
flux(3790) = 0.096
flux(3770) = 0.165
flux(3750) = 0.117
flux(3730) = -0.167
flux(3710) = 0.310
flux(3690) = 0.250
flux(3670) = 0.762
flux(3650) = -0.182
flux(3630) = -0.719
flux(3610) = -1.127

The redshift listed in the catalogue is 0.543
